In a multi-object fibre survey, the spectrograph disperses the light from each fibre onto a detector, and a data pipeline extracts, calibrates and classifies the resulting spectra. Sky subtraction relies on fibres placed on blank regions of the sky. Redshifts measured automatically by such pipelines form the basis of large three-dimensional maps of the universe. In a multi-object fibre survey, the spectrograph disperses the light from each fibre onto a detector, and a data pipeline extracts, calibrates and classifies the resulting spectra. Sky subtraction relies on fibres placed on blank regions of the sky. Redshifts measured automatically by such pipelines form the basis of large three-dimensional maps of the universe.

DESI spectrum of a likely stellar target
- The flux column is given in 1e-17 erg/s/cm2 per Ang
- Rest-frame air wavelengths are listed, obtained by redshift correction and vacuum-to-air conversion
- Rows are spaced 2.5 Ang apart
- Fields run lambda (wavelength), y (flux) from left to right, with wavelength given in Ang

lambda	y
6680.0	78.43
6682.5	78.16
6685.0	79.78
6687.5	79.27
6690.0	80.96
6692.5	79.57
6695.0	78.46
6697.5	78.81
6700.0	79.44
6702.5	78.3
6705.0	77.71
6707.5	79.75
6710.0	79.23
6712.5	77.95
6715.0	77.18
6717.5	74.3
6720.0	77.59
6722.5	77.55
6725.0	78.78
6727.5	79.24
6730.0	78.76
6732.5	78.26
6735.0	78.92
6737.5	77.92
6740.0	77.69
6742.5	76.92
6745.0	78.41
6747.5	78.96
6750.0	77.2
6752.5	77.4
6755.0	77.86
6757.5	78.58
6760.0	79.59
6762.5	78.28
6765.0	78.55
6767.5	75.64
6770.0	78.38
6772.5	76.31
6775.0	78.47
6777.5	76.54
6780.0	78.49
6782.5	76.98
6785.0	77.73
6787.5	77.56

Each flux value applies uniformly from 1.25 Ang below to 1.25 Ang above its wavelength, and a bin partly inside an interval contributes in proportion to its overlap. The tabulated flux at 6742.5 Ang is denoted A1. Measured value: 76.92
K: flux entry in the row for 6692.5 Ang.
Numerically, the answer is 79.57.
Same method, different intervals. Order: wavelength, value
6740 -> 77.69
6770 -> 78.38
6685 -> 79.78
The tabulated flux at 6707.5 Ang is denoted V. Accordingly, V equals 79.75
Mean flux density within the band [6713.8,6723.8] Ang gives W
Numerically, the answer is 76.7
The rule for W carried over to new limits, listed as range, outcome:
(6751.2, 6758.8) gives 78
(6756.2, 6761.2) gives 79.1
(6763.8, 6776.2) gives 77.5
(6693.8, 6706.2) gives 78.5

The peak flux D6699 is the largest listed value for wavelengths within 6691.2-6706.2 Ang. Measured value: 79.57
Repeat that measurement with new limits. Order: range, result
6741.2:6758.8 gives 78.96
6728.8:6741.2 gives 78.92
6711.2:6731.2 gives 79.24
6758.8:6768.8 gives 79.59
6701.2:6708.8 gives 79.75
